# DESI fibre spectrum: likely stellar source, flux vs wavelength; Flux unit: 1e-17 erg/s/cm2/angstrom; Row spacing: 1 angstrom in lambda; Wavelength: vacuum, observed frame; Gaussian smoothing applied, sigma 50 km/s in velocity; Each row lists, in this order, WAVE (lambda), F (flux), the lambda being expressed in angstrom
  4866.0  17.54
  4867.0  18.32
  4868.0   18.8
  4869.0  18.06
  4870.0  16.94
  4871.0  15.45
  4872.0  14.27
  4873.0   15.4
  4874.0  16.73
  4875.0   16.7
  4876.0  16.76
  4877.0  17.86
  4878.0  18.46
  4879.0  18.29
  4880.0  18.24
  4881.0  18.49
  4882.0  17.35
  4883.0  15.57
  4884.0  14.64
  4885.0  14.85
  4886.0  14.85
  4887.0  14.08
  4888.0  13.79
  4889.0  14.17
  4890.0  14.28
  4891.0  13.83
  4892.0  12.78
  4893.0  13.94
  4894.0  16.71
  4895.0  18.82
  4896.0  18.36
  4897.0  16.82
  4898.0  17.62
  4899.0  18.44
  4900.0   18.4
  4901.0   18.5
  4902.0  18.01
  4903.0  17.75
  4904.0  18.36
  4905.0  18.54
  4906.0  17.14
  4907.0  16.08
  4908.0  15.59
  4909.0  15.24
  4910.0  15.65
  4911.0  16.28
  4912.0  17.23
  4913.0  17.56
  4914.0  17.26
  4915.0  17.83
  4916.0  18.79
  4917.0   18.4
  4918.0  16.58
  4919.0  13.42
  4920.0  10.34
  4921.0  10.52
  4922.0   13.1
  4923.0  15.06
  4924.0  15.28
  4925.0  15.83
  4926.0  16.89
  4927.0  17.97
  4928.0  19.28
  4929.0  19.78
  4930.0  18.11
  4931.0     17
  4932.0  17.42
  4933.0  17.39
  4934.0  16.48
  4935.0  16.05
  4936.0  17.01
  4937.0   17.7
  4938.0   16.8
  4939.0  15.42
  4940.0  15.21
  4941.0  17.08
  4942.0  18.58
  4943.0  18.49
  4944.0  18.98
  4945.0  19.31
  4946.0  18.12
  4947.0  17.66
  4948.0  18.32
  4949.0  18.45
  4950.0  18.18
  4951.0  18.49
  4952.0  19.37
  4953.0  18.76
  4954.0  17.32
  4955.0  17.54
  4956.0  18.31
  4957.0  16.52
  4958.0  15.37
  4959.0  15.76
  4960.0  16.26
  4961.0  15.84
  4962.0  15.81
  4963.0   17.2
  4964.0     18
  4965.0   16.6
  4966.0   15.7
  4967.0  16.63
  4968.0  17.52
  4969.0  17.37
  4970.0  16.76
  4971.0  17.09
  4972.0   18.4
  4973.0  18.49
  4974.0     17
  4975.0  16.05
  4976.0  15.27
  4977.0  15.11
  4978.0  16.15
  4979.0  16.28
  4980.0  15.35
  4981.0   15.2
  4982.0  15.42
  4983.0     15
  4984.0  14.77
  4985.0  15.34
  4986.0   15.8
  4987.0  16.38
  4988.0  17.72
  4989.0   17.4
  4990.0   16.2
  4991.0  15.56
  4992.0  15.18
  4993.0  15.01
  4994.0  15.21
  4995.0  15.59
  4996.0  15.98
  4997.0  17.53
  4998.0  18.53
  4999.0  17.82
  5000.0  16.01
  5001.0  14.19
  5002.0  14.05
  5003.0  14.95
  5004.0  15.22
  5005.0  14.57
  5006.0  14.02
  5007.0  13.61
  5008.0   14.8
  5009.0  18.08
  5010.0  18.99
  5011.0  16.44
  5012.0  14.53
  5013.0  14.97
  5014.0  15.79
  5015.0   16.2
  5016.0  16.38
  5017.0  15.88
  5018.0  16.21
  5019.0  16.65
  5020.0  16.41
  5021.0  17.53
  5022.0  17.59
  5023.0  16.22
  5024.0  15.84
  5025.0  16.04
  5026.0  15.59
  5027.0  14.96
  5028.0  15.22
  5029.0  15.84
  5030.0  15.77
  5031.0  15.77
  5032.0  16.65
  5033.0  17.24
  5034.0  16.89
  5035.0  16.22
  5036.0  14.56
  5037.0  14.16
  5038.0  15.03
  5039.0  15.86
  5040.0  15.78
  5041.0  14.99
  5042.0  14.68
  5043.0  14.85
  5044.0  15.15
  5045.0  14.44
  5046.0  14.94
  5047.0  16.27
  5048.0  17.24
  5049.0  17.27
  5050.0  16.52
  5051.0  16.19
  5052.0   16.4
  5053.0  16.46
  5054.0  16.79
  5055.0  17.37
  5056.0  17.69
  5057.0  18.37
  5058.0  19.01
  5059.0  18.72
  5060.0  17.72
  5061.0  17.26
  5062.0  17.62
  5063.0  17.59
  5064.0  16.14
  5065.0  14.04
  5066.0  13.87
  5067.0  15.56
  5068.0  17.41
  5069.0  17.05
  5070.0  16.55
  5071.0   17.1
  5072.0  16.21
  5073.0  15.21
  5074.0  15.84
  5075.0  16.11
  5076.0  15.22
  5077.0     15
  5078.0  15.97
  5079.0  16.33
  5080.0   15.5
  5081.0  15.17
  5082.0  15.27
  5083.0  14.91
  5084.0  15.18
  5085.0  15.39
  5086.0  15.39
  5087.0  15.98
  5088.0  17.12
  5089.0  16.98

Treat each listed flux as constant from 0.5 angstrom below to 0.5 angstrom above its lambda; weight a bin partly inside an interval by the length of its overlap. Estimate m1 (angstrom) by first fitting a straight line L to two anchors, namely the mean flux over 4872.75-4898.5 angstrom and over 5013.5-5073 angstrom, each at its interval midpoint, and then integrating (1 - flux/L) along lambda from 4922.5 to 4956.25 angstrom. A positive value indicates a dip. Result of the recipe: -2.9 angstrom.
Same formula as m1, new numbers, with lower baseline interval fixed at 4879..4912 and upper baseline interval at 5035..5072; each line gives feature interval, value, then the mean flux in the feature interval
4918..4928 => 1.06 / 14.6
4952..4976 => -0.93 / 17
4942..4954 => -1.58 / 18.5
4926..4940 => -0.81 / 17.3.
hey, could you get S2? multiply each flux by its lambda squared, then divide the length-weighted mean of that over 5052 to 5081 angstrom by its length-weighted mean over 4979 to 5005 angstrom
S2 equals 1.1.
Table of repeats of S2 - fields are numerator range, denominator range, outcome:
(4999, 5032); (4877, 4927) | 1.02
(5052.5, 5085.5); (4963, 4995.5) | 1.04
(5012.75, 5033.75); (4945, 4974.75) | 0.95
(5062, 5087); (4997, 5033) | 1.01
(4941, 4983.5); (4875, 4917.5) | 1.05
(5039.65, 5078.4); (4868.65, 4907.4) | 1.06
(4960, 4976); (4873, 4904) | 1.06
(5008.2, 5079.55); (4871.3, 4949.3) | 1.03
